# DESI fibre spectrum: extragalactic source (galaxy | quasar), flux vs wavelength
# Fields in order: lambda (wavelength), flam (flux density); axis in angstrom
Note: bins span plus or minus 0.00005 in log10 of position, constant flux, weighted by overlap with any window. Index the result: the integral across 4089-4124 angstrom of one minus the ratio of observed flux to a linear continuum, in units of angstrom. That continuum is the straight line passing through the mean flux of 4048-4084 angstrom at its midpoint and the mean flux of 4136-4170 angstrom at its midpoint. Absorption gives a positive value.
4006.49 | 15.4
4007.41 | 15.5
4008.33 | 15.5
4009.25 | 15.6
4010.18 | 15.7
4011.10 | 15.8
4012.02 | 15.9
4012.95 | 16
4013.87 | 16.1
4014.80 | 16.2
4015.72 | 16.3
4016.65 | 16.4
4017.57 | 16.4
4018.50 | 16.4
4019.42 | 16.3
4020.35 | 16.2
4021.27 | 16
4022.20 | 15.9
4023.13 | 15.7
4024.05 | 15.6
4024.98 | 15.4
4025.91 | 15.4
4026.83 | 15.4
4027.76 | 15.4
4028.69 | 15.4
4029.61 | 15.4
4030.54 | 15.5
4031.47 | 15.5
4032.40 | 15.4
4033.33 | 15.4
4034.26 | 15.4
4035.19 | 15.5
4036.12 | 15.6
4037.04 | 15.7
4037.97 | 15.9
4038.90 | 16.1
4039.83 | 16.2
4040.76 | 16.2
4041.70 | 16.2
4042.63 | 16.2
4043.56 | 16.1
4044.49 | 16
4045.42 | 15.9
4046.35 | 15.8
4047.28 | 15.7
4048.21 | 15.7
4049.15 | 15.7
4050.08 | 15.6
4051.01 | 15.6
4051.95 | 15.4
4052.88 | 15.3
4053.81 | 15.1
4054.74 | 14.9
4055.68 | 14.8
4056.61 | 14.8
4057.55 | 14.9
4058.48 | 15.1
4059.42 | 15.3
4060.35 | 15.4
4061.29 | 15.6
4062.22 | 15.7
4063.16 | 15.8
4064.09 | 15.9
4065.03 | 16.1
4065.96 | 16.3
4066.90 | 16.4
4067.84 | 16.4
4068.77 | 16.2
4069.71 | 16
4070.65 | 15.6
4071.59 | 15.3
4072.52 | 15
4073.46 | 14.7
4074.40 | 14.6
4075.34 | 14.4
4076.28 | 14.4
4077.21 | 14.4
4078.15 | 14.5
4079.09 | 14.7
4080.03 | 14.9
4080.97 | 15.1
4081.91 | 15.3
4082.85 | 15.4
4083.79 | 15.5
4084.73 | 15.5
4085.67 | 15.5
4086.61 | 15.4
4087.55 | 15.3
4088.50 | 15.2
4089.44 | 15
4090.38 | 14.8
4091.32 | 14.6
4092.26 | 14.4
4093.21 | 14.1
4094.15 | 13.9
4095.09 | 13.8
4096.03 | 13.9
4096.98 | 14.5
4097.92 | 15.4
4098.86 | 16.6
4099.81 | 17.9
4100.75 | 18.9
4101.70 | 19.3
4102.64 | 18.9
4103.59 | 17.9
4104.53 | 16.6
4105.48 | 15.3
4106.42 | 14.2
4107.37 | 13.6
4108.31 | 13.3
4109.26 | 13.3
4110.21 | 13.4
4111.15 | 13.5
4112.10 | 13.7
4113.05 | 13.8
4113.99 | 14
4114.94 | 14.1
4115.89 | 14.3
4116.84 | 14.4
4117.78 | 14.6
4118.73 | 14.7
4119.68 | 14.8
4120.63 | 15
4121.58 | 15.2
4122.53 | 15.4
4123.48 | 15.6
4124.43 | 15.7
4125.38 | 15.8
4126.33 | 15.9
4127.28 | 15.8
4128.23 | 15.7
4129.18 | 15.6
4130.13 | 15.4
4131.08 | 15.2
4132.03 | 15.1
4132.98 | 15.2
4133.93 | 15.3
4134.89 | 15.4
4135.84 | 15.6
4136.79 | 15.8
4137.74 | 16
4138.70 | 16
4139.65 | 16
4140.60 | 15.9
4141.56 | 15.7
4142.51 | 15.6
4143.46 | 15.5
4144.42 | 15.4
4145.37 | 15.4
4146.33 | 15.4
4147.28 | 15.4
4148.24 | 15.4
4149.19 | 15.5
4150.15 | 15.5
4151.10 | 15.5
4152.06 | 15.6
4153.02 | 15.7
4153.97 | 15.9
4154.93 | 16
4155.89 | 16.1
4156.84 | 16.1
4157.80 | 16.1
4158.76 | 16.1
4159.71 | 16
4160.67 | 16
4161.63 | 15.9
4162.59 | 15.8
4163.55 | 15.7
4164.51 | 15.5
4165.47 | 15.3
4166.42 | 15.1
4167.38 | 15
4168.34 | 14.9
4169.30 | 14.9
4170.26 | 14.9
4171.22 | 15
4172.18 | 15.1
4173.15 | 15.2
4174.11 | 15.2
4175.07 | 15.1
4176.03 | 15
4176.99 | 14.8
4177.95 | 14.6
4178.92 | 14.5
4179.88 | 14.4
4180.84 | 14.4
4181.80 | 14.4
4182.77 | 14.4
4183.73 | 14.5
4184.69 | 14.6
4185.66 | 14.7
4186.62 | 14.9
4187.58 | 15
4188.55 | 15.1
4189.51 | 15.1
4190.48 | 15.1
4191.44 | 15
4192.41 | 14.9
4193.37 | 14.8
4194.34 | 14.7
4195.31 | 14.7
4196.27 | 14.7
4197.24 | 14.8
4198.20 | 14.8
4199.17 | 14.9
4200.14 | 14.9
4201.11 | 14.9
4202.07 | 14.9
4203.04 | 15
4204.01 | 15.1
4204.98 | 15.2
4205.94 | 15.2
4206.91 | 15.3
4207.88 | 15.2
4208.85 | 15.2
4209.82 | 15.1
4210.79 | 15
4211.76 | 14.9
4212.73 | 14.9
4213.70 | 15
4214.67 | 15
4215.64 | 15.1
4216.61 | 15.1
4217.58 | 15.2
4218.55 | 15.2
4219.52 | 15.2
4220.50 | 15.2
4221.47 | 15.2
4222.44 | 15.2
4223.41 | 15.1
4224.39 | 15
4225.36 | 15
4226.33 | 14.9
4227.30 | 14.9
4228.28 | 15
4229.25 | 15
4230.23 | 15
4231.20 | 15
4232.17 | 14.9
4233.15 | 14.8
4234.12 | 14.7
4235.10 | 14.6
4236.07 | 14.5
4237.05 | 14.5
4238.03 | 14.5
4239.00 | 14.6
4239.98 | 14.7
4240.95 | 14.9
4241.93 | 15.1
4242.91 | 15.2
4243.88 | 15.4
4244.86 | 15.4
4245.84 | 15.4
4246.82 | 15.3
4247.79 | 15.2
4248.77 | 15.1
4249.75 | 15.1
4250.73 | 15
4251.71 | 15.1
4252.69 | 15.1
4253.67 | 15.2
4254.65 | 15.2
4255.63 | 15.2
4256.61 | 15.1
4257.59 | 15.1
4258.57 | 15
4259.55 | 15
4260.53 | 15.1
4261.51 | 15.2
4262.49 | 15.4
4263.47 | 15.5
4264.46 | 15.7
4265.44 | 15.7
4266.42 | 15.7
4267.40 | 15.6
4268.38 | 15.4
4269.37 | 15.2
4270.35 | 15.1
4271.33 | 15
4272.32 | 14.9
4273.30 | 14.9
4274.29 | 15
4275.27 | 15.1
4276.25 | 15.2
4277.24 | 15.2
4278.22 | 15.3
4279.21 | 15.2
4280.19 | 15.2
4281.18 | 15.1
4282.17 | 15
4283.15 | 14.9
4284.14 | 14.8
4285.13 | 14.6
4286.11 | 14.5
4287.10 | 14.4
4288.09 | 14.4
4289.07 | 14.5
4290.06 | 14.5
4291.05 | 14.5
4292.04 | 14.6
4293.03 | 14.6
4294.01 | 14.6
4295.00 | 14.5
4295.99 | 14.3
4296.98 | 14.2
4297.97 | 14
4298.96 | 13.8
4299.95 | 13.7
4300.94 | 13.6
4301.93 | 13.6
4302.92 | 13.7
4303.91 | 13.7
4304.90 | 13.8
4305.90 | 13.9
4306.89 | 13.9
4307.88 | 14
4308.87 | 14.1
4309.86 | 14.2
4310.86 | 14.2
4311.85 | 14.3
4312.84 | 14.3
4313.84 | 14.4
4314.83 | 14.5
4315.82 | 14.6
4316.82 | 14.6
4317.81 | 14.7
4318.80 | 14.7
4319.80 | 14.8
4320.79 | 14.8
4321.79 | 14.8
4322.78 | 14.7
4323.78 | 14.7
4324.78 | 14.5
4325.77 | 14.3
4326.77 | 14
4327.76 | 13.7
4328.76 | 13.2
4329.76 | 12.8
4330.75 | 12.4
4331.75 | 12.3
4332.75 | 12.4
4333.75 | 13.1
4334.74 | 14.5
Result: 1.0 angstrom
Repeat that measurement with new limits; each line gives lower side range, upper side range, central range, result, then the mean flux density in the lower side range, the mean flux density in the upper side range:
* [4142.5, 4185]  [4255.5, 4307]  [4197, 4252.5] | 0.0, 15.3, 14.8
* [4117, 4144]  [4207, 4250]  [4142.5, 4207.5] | 0.4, 15.5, 15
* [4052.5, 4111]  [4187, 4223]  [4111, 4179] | -0.7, 15.3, 15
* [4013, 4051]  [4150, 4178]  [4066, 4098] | 1.4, 15.8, 15.5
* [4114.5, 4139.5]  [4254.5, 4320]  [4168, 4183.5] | 0.3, 15.3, 14.7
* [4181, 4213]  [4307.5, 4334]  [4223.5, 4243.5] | -0.3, 14.9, 14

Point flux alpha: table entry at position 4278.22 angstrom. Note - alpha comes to 15.3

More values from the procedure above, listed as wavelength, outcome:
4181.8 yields 14.4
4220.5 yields 15.2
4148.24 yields 15.4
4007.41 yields 15.5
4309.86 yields 14.2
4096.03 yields 13.9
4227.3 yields 14.9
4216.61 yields 15.1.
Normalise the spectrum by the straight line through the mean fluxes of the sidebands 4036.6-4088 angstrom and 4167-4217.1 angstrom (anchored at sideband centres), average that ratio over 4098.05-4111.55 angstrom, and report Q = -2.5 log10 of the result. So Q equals -0.04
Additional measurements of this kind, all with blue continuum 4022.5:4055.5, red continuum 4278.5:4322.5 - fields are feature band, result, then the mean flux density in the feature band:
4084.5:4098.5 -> 0.045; 14.8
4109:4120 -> 0.090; 14.1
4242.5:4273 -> -0.047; 15.2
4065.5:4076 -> -0.001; 15.5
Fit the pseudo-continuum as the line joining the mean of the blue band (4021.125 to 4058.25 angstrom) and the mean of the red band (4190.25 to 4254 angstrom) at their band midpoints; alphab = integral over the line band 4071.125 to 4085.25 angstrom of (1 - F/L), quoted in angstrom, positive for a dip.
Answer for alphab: 0.5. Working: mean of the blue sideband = 15.6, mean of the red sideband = 15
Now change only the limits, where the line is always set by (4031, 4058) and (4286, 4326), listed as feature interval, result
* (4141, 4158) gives -0.6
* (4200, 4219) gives -0.4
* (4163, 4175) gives -0.1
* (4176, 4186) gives 0.2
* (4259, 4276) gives -0.9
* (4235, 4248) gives -0.3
